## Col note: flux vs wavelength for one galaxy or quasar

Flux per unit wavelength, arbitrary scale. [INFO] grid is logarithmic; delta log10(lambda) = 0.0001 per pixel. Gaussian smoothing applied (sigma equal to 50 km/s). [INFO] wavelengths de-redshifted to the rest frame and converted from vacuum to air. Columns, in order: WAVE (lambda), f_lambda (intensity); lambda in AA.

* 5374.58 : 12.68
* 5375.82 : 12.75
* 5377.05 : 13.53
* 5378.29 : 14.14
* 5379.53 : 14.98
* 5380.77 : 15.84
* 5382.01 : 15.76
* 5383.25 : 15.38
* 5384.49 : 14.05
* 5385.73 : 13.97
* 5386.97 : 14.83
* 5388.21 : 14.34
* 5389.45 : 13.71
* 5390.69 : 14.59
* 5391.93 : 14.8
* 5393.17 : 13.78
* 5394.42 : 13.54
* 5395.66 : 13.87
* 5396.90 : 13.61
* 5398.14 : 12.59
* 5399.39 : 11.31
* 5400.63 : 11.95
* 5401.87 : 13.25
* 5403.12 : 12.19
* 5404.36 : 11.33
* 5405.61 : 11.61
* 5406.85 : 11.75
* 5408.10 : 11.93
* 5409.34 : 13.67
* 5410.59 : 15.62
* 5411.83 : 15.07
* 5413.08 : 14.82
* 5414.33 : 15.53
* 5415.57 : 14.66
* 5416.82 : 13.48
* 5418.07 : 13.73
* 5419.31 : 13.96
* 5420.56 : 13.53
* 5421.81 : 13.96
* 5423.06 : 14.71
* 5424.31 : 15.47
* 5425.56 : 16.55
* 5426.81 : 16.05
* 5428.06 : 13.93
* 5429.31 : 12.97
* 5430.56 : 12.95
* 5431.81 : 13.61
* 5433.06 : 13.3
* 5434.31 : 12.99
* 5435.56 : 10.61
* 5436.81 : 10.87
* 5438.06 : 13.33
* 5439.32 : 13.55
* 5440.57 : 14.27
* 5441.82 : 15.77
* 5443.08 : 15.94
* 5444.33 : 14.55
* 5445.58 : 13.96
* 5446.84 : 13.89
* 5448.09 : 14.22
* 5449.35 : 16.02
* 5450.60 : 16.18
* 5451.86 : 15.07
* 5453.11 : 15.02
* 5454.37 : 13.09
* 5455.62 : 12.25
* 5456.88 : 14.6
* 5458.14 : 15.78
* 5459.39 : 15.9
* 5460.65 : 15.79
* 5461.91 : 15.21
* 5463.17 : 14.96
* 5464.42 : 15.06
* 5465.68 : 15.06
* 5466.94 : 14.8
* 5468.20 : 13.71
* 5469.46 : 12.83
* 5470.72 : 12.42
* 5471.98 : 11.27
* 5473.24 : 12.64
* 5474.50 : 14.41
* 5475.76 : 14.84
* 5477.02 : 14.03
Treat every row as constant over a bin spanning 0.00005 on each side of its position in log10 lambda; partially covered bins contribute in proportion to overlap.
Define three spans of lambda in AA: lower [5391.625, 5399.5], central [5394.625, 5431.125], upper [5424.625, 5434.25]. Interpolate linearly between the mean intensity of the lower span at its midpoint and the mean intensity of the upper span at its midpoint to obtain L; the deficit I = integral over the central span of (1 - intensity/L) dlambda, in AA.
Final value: 0.40 AA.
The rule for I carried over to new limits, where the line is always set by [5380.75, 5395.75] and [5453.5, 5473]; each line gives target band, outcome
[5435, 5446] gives 0.45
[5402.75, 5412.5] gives 0.99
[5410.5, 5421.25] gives -0.06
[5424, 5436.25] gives 0.44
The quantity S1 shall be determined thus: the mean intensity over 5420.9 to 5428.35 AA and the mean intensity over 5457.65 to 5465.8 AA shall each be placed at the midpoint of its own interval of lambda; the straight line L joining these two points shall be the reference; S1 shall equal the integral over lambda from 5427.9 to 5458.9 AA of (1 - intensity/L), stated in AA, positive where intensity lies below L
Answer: 2.6 AA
